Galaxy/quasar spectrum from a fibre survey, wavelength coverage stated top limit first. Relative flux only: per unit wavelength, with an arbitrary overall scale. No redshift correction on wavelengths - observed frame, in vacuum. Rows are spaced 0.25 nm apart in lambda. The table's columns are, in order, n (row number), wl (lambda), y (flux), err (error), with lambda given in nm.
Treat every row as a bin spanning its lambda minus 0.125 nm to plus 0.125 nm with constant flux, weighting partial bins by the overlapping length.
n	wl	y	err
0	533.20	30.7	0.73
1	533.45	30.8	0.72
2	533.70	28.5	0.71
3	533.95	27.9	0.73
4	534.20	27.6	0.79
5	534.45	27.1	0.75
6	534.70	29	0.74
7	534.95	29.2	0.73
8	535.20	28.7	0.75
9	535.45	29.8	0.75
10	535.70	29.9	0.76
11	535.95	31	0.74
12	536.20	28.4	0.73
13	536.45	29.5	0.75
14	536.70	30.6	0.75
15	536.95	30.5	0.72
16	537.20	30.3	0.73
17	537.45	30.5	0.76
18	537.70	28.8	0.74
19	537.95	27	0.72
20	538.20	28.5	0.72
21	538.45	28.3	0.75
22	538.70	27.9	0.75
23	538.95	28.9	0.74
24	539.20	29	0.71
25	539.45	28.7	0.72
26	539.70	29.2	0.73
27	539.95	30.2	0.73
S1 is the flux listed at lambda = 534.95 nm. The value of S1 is 29.2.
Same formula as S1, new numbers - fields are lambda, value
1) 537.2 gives 30.3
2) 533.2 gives 30.7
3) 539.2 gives 29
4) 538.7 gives 27.9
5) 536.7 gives 30.6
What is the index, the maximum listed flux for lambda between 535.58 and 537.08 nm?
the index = 31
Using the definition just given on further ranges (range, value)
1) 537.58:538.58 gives 28.8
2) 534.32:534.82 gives 29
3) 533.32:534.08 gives 30.8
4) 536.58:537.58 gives 30.6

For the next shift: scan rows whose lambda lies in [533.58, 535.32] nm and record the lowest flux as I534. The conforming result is 27.1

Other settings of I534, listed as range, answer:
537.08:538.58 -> 27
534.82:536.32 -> 28.4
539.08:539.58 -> 28.7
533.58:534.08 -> 27.9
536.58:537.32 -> 30.3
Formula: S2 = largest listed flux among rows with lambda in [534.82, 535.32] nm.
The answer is 29.2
